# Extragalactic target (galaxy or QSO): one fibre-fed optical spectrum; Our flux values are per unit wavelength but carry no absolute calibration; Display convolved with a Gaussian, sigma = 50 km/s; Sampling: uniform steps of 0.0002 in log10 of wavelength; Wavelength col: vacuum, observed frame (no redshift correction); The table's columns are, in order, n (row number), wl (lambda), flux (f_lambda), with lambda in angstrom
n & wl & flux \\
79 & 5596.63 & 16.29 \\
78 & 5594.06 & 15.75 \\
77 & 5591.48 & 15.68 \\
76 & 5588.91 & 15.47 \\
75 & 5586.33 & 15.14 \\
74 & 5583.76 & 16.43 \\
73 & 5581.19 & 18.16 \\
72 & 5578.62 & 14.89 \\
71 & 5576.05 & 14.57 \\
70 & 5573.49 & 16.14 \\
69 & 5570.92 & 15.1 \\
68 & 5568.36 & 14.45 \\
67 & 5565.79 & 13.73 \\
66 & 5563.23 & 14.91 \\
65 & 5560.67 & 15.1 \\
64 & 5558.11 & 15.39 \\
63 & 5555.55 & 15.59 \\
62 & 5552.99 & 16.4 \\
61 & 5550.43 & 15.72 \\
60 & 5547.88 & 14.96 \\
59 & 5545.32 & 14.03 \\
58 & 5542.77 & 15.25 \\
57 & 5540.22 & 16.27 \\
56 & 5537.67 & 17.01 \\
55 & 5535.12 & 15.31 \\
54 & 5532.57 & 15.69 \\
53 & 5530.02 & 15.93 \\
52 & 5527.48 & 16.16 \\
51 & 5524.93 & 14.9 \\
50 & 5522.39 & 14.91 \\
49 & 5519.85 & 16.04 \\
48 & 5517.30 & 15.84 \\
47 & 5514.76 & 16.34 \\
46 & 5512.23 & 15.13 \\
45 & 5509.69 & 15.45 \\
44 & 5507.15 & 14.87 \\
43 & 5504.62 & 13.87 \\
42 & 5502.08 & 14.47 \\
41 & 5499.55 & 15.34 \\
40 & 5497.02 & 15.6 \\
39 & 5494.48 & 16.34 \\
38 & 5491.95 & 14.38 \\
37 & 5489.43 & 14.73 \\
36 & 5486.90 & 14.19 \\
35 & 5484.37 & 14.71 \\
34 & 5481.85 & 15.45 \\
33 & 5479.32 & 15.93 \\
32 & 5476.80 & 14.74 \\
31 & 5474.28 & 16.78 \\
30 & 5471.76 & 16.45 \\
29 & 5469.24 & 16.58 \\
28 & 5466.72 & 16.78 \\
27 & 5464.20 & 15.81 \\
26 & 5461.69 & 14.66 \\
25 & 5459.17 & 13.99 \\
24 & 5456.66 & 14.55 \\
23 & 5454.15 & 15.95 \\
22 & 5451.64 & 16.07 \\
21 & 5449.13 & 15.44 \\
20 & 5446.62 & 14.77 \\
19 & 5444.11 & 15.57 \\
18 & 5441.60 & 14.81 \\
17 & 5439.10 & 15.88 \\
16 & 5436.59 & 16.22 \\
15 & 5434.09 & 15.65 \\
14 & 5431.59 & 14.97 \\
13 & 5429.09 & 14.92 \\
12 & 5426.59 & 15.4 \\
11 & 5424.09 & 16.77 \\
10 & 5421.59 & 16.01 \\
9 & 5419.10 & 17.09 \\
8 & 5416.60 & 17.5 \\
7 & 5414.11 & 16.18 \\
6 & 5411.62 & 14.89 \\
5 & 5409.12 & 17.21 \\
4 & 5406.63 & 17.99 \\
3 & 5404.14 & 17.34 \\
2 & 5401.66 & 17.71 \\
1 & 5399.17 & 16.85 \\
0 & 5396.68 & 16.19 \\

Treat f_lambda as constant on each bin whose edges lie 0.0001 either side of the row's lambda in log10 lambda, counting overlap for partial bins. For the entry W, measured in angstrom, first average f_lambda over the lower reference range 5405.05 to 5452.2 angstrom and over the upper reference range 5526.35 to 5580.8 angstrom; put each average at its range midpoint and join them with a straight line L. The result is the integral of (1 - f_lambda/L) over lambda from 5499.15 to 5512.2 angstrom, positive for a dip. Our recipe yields 0.7 angstrom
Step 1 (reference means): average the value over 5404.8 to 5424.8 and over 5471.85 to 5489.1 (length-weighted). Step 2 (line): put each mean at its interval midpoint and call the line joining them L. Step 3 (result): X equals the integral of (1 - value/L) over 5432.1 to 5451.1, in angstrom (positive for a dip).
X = 0.8 angstrom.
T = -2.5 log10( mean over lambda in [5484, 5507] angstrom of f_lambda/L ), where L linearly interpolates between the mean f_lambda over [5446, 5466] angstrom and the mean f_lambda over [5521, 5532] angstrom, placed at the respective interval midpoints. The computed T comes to 0.04 mag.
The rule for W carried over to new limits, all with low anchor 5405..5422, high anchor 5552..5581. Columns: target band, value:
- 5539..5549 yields 0.2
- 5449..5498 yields 2.1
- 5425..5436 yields 0.8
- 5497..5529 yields 0.9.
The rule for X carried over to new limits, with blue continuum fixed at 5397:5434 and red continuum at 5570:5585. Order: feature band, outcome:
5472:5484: 0.39 angstrom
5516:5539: 0.45 angstrom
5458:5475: 0.45 angstrom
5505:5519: 0.60 angstrom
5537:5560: 0.61 angstrom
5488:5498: 0.59 angstrom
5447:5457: 0.49 angstrom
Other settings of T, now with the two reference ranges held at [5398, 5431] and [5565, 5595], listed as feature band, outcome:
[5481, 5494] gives 0.093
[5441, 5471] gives 0.058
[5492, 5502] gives 0.041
